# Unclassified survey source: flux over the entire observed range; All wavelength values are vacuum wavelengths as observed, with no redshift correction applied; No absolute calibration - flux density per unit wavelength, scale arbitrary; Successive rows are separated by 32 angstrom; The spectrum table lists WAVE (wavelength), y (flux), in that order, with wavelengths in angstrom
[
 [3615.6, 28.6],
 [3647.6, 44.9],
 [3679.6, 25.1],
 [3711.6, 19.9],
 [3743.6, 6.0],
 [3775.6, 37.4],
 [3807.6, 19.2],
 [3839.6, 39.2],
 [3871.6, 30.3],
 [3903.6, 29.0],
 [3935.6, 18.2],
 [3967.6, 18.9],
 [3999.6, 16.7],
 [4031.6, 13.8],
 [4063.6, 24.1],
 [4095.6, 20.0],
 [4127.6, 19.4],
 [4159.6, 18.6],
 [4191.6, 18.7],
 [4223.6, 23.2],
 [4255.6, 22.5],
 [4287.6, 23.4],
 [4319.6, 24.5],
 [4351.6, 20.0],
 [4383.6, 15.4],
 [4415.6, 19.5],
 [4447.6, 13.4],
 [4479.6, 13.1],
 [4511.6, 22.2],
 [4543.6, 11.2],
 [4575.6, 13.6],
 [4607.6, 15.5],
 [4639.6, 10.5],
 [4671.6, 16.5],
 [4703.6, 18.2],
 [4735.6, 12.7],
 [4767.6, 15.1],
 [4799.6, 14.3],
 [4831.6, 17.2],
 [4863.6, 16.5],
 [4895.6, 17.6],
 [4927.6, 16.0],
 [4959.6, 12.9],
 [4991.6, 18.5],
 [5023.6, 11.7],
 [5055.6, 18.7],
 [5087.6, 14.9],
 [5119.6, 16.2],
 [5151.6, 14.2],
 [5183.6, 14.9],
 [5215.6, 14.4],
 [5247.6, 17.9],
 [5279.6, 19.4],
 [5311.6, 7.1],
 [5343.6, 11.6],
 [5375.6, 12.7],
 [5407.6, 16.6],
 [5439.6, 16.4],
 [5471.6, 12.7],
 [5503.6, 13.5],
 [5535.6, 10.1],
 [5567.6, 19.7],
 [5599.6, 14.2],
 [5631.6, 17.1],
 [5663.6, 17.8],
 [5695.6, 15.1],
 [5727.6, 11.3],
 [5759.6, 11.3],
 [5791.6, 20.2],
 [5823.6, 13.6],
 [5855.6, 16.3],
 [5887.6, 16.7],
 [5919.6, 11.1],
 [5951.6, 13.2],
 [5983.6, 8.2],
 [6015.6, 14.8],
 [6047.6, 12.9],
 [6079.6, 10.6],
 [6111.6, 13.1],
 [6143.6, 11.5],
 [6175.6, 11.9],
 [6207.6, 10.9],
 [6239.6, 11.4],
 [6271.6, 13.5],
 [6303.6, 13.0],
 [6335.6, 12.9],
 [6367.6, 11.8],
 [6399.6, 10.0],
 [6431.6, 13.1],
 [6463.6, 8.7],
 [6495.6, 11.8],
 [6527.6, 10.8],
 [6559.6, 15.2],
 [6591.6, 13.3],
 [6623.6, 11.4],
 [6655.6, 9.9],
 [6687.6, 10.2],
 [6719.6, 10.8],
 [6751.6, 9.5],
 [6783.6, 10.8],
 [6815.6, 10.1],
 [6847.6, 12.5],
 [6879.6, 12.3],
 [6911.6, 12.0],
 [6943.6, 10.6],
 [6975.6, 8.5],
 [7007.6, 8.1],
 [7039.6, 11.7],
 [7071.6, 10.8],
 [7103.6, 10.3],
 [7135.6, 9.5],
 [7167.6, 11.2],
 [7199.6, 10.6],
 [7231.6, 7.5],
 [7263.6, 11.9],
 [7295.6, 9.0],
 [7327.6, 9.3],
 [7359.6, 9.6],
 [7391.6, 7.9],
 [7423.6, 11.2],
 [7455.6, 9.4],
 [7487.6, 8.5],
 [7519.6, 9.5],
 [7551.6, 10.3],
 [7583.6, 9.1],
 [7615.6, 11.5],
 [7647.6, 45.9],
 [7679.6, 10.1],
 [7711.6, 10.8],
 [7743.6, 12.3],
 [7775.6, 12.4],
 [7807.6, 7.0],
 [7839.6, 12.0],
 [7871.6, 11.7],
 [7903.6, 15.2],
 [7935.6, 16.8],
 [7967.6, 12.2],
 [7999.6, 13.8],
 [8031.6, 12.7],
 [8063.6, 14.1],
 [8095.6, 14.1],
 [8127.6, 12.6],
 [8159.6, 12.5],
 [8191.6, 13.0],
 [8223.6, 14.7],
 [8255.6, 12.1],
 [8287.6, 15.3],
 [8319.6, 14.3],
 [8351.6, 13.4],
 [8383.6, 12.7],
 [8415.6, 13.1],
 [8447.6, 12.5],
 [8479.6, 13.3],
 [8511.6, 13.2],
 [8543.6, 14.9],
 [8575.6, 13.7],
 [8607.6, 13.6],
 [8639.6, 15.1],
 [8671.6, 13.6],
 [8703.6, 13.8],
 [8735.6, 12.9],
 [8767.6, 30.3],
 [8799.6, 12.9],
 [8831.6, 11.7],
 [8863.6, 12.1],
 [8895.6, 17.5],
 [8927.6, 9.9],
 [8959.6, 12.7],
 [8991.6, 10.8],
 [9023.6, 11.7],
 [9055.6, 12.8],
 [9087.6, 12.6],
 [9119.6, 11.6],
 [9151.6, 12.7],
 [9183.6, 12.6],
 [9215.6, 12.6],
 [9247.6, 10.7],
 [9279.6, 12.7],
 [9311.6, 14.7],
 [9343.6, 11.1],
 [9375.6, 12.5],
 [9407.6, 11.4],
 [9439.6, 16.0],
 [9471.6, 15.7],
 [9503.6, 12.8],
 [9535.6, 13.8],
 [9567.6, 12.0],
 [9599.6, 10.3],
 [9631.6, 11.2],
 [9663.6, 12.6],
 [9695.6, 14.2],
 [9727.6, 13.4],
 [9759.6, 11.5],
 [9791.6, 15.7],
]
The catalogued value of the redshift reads 1.052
